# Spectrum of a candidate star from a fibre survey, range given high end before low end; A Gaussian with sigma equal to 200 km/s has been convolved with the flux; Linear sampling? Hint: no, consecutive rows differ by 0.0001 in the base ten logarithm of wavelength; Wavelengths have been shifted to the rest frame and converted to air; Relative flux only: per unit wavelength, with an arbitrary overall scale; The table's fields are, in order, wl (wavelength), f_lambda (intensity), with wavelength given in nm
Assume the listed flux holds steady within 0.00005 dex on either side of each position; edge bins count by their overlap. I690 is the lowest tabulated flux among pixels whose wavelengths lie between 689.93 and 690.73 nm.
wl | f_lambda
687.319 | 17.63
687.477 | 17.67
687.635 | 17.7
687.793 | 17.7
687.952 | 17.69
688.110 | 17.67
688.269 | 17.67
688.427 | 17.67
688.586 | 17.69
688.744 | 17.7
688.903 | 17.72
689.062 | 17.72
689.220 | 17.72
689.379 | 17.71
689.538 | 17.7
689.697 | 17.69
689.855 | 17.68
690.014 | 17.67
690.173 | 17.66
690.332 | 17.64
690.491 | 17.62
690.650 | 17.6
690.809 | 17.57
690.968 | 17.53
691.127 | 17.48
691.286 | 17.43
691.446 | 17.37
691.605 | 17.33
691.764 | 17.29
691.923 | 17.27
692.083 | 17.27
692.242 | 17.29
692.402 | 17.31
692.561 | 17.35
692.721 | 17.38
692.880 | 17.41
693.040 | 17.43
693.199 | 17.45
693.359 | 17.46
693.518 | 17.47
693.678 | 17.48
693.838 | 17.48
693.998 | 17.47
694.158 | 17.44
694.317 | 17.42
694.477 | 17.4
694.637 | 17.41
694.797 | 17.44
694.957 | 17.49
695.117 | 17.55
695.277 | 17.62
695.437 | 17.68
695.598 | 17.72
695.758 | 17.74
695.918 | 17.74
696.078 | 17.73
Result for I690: 17.6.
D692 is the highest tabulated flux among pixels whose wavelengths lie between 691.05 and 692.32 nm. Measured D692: 17.48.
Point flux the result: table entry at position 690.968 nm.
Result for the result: 17.53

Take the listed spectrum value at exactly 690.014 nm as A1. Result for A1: 17.67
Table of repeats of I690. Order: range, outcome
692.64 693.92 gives 17.38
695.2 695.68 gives 17.62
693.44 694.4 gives 17.42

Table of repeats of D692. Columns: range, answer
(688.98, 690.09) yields 17.72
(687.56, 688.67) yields 17.7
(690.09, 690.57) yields 17.66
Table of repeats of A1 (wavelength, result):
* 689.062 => 17.72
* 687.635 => 17.7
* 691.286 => 17.43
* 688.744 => 17.7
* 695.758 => 17.74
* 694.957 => 17.49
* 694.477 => 17.4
